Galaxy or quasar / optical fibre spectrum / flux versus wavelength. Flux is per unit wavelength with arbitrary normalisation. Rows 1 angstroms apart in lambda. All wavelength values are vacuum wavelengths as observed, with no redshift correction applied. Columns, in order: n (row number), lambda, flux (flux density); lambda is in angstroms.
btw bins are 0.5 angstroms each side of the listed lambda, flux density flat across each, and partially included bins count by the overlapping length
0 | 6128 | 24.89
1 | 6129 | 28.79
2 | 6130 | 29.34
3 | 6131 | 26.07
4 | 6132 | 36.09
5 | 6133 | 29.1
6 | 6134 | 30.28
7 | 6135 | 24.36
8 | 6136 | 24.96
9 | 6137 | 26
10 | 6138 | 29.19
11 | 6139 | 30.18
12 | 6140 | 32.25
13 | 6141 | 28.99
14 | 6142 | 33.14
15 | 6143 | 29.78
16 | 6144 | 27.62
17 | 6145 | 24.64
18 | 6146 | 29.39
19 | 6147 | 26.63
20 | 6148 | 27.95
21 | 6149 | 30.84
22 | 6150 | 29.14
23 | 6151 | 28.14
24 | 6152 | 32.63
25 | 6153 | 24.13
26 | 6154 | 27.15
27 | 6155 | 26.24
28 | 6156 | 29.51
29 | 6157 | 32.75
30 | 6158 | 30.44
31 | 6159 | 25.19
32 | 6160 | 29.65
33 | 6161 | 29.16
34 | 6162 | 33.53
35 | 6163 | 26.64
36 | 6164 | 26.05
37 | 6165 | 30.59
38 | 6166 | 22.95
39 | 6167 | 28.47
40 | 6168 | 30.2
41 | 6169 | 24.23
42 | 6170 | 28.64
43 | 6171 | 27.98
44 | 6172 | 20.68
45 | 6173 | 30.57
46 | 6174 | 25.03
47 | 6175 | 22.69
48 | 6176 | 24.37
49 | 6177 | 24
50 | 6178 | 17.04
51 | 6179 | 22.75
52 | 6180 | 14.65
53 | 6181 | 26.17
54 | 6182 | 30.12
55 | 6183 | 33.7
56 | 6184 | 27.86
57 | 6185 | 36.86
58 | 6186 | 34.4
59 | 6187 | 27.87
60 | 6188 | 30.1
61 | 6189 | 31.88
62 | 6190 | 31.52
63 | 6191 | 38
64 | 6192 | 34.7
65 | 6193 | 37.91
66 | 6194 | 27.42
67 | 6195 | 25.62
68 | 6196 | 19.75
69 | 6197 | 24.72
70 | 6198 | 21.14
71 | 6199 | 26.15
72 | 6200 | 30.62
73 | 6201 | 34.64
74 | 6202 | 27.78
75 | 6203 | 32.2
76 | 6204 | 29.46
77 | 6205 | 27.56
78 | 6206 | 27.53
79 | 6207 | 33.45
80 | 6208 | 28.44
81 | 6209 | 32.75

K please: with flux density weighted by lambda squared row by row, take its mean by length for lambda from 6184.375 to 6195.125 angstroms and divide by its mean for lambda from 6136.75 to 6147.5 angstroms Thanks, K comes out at 1.1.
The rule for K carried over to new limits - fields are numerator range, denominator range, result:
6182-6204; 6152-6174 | 1.09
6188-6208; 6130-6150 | 1.04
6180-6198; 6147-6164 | 1.05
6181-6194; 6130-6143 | 1.13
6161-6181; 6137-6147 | 0.88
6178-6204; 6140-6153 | 1.01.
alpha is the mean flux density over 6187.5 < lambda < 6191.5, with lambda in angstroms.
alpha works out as 32.9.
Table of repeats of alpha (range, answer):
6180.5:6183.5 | 30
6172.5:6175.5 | 26.1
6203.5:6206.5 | 28.2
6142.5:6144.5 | 28.7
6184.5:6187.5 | 33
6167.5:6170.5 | 27.7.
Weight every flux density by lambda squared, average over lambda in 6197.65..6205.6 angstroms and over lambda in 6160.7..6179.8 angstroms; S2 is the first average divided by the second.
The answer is 1.13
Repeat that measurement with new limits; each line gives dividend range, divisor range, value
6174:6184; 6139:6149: 0.84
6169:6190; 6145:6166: 0.95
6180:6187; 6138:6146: 1.03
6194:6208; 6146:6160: 0.99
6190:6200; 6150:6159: 1.01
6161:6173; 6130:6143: 0.95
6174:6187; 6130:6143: 0.91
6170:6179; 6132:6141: 0.85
